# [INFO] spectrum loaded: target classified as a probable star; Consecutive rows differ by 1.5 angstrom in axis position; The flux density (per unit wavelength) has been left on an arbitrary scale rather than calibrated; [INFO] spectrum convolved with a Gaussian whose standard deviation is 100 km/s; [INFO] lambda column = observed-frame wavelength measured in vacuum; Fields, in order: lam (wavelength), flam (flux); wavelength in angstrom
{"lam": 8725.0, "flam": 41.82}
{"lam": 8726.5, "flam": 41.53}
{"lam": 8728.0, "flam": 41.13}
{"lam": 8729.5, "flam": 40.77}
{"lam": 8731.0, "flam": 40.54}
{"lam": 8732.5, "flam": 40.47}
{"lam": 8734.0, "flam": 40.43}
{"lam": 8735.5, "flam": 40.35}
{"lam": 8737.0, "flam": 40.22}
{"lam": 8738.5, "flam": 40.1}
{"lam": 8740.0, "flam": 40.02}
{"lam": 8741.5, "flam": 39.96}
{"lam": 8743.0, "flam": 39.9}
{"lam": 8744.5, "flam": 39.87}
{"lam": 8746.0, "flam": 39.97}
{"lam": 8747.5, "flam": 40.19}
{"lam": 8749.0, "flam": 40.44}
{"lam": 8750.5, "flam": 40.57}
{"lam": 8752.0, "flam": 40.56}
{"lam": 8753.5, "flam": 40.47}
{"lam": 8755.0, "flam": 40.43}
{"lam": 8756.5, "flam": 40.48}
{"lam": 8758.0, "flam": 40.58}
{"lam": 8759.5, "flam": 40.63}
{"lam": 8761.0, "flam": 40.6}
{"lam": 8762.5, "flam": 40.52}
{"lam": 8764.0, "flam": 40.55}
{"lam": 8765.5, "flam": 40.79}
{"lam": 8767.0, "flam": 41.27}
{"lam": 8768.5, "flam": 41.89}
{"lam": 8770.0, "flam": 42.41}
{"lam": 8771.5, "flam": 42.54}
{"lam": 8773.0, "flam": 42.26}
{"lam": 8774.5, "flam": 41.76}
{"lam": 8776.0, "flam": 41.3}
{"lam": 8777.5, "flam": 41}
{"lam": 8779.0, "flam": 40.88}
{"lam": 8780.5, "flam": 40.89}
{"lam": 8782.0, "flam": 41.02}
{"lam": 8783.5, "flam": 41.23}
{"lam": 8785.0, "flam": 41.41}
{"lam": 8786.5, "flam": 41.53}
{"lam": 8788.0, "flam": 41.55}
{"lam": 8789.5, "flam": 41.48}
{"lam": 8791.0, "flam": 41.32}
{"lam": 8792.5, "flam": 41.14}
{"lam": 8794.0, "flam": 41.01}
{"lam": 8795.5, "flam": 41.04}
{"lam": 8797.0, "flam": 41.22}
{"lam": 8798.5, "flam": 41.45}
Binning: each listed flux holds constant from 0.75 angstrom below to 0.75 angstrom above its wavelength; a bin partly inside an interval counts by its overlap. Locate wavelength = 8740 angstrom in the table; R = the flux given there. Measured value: 40.02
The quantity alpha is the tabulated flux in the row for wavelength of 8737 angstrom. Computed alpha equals 40.22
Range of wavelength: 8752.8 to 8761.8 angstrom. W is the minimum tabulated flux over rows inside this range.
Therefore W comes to 40.43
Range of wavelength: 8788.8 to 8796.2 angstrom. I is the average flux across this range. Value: 41.2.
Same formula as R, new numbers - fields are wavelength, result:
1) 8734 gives 40.43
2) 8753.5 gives 40.47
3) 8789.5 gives 41.48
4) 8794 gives 41.01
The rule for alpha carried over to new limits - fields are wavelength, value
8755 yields 40.43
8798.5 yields 41.45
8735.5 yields 40.35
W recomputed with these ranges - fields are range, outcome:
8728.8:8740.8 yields 40.02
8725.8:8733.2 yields 40.47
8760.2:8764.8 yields 40.52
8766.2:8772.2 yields 41.27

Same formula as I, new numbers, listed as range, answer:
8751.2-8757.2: 40.5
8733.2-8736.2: 40.4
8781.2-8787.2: 41.3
